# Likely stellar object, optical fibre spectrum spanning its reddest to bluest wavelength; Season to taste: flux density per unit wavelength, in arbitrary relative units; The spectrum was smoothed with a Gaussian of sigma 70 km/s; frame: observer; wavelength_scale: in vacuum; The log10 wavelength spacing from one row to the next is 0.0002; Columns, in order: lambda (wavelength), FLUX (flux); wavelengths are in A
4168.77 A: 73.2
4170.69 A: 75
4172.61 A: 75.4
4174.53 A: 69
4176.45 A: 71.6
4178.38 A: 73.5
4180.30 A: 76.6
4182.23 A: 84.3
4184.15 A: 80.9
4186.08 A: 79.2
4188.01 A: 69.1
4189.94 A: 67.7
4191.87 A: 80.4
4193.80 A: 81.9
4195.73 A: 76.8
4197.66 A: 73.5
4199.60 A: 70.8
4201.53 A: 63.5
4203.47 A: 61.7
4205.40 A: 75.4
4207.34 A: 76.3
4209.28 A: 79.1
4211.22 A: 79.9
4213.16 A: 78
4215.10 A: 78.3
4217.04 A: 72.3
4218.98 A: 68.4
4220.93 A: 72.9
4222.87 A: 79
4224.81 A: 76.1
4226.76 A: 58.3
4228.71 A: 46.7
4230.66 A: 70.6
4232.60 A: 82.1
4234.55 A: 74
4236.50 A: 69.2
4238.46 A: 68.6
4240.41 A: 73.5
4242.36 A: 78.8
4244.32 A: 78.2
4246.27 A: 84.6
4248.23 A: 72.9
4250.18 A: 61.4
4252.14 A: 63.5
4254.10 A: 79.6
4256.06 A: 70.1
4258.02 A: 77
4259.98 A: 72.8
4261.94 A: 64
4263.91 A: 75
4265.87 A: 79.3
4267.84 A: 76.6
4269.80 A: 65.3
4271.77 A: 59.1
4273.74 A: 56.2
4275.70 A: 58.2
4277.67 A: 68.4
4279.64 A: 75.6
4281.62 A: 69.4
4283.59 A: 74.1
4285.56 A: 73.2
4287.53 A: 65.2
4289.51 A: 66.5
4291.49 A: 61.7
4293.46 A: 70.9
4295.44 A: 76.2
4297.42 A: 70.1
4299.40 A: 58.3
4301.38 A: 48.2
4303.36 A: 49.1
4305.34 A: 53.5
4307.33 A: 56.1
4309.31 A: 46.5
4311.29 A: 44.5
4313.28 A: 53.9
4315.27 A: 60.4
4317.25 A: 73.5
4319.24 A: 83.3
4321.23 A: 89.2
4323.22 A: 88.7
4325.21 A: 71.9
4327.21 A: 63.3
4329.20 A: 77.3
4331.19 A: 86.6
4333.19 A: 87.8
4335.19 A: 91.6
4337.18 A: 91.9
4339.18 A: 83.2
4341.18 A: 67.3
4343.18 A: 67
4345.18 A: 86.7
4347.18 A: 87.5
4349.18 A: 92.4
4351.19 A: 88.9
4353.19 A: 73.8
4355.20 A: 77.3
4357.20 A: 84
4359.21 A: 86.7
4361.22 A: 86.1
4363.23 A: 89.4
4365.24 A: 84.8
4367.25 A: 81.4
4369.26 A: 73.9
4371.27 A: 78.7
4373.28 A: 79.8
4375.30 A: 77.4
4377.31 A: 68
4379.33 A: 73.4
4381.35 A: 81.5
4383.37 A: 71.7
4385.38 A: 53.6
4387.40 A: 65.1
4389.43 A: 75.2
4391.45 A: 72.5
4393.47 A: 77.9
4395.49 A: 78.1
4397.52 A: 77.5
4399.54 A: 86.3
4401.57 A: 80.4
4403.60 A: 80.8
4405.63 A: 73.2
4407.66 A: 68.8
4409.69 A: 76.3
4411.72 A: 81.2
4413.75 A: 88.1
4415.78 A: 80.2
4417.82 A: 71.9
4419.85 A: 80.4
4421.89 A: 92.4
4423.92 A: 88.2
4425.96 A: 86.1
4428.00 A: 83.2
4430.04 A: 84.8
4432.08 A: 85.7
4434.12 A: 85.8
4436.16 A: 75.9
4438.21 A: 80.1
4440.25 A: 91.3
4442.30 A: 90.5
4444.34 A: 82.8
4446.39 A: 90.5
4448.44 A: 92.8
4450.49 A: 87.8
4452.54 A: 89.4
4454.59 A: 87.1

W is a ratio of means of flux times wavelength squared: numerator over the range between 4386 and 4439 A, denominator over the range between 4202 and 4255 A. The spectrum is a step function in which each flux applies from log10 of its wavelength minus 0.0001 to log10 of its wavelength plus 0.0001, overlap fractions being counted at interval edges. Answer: 1.20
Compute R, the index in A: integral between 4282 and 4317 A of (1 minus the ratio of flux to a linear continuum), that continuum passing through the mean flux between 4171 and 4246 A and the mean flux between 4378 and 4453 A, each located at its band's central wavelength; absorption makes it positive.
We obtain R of 7.2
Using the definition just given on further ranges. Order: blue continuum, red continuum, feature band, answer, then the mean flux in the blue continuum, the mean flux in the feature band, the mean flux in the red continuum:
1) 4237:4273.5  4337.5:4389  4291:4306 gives 2.69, 71.9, 61.2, 78.5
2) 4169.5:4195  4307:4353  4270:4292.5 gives 2.89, 75.7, 66.1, 75.9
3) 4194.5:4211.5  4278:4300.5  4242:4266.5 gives -0.98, 72.9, 73.4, 69.1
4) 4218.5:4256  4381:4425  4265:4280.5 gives 1.18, 71.5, 67.2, 77.3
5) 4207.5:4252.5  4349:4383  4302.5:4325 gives 3.97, 72.6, 63.9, 80.6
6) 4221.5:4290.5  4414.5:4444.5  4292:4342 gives 3.73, 70.4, 69.7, 84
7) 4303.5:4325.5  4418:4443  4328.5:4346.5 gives -3.56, 64.8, 82.3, 84.9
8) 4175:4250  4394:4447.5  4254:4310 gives 7.71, 73.6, 65.9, 82.3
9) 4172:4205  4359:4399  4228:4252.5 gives 1.01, 73.9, 71.6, 76.5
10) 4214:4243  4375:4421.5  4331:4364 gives -4.19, 71.2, 83.9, 75.8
